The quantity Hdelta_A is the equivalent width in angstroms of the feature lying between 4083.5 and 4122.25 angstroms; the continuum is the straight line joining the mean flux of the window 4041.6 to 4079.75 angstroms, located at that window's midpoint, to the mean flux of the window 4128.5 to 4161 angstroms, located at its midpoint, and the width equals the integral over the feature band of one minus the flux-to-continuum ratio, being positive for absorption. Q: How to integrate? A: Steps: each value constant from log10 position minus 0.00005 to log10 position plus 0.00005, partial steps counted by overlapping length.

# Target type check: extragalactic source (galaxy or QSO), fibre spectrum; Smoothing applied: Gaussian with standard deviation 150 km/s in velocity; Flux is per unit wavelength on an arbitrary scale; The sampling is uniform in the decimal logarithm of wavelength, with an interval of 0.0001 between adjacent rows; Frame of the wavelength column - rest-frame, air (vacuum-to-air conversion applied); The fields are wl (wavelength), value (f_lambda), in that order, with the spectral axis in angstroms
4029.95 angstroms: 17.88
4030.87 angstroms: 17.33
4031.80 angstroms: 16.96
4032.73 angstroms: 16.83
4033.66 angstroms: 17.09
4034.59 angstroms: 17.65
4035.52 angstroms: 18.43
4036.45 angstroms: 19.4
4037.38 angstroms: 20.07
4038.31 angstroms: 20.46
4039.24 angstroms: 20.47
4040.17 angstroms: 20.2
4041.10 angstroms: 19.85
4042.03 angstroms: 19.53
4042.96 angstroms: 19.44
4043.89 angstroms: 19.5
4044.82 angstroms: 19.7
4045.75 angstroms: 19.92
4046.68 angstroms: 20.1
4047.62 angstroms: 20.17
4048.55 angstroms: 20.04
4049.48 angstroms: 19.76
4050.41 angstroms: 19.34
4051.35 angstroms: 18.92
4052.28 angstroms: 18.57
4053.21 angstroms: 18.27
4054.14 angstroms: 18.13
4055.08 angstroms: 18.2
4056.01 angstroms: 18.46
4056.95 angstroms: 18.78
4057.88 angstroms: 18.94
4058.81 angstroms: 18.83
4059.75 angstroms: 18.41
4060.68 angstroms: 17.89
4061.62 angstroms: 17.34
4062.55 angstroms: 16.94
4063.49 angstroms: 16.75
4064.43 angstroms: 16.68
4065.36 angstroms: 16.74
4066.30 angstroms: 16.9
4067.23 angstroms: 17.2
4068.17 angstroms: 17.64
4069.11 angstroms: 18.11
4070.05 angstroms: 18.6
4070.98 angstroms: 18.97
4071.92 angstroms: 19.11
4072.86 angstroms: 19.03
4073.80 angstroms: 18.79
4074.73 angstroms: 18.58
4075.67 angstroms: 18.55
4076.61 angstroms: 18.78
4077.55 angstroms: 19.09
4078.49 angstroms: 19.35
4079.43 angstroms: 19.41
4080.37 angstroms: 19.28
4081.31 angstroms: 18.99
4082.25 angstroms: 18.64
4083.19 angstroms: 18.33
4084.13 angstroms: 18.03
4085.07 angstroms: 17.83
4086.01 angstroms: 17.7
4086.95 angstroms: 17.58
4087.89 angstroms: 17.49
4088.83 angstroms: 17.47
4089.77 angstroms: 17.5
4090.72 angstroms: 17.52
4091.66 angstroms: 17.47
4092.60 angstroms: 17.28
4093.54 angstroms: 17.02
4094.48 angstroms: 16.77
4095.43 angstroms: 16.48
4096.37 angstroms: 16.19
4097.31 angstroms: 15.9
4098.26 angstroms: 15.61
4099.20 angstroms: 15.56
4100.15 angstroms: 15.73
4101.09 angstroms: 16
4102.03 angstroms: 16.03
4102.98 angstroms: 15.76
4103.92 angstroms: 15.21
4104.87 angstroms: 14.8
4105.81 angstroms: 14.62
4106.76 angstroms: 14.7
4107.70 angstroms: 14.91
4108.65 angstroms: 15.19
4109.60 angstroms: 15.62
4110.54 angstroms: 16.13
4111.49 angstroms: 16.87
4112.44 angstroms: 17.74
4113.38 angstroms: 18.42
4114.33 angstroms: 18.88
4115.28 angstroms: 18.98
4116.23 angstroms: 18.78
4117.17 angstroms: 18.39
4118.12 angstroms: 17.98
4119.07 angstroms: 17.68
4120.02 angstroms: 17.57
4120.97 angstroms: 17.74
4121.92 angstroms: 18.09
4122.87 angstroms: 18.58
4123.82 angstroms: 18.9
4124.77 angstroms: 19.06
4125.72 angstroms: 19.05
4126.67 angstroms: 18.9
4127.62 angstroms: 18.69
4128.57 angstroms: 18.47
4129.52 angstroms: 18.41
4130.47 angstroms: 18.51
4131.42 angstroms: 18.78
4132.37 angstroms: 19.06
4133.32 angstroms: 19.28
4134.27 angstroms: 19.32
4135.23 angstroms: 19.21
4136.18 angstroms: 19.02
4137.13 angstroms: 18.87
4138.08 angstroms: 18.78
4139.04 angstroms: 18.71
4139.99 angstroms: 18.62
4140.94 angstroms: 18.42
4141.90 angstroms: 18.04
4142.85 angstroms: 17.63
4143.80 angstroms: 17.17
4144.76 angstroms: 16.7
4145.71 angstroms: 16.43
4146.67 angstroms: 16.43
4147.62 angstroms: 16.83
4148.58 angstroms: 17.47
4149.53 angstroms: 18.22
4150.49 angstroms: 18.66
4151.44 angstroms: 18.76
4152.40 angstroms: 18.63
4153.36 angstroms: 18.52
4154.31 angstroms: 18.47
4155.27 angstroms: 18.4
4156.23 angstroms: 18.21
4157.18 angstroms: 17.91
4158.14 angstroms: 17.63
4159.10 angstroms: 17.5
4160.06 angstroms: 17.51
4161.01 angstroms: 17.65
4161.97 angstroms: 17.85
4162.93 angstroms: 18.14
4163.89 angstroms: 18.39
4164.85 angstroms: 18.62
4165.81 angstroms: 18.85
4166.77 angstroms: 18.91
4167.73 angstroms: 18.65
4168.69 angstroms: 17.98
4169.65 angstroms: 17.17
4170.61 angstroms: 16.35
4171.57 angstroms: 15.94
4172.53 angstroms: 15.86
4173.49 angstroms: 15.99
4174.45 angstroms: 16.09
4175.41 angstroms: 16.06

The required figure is 3.2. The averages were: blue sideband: 18.6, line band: 16.9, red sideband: 18.2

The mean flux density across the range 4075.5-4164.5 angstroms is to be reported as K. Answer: 17.7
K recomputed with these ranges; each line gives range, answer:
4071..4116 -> 17.3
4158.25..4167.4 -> 18.1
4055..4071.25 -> 17.8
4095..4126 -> 16.9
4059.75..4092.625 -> 18.1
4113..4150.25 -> 18.3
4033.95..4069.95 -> 18.7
